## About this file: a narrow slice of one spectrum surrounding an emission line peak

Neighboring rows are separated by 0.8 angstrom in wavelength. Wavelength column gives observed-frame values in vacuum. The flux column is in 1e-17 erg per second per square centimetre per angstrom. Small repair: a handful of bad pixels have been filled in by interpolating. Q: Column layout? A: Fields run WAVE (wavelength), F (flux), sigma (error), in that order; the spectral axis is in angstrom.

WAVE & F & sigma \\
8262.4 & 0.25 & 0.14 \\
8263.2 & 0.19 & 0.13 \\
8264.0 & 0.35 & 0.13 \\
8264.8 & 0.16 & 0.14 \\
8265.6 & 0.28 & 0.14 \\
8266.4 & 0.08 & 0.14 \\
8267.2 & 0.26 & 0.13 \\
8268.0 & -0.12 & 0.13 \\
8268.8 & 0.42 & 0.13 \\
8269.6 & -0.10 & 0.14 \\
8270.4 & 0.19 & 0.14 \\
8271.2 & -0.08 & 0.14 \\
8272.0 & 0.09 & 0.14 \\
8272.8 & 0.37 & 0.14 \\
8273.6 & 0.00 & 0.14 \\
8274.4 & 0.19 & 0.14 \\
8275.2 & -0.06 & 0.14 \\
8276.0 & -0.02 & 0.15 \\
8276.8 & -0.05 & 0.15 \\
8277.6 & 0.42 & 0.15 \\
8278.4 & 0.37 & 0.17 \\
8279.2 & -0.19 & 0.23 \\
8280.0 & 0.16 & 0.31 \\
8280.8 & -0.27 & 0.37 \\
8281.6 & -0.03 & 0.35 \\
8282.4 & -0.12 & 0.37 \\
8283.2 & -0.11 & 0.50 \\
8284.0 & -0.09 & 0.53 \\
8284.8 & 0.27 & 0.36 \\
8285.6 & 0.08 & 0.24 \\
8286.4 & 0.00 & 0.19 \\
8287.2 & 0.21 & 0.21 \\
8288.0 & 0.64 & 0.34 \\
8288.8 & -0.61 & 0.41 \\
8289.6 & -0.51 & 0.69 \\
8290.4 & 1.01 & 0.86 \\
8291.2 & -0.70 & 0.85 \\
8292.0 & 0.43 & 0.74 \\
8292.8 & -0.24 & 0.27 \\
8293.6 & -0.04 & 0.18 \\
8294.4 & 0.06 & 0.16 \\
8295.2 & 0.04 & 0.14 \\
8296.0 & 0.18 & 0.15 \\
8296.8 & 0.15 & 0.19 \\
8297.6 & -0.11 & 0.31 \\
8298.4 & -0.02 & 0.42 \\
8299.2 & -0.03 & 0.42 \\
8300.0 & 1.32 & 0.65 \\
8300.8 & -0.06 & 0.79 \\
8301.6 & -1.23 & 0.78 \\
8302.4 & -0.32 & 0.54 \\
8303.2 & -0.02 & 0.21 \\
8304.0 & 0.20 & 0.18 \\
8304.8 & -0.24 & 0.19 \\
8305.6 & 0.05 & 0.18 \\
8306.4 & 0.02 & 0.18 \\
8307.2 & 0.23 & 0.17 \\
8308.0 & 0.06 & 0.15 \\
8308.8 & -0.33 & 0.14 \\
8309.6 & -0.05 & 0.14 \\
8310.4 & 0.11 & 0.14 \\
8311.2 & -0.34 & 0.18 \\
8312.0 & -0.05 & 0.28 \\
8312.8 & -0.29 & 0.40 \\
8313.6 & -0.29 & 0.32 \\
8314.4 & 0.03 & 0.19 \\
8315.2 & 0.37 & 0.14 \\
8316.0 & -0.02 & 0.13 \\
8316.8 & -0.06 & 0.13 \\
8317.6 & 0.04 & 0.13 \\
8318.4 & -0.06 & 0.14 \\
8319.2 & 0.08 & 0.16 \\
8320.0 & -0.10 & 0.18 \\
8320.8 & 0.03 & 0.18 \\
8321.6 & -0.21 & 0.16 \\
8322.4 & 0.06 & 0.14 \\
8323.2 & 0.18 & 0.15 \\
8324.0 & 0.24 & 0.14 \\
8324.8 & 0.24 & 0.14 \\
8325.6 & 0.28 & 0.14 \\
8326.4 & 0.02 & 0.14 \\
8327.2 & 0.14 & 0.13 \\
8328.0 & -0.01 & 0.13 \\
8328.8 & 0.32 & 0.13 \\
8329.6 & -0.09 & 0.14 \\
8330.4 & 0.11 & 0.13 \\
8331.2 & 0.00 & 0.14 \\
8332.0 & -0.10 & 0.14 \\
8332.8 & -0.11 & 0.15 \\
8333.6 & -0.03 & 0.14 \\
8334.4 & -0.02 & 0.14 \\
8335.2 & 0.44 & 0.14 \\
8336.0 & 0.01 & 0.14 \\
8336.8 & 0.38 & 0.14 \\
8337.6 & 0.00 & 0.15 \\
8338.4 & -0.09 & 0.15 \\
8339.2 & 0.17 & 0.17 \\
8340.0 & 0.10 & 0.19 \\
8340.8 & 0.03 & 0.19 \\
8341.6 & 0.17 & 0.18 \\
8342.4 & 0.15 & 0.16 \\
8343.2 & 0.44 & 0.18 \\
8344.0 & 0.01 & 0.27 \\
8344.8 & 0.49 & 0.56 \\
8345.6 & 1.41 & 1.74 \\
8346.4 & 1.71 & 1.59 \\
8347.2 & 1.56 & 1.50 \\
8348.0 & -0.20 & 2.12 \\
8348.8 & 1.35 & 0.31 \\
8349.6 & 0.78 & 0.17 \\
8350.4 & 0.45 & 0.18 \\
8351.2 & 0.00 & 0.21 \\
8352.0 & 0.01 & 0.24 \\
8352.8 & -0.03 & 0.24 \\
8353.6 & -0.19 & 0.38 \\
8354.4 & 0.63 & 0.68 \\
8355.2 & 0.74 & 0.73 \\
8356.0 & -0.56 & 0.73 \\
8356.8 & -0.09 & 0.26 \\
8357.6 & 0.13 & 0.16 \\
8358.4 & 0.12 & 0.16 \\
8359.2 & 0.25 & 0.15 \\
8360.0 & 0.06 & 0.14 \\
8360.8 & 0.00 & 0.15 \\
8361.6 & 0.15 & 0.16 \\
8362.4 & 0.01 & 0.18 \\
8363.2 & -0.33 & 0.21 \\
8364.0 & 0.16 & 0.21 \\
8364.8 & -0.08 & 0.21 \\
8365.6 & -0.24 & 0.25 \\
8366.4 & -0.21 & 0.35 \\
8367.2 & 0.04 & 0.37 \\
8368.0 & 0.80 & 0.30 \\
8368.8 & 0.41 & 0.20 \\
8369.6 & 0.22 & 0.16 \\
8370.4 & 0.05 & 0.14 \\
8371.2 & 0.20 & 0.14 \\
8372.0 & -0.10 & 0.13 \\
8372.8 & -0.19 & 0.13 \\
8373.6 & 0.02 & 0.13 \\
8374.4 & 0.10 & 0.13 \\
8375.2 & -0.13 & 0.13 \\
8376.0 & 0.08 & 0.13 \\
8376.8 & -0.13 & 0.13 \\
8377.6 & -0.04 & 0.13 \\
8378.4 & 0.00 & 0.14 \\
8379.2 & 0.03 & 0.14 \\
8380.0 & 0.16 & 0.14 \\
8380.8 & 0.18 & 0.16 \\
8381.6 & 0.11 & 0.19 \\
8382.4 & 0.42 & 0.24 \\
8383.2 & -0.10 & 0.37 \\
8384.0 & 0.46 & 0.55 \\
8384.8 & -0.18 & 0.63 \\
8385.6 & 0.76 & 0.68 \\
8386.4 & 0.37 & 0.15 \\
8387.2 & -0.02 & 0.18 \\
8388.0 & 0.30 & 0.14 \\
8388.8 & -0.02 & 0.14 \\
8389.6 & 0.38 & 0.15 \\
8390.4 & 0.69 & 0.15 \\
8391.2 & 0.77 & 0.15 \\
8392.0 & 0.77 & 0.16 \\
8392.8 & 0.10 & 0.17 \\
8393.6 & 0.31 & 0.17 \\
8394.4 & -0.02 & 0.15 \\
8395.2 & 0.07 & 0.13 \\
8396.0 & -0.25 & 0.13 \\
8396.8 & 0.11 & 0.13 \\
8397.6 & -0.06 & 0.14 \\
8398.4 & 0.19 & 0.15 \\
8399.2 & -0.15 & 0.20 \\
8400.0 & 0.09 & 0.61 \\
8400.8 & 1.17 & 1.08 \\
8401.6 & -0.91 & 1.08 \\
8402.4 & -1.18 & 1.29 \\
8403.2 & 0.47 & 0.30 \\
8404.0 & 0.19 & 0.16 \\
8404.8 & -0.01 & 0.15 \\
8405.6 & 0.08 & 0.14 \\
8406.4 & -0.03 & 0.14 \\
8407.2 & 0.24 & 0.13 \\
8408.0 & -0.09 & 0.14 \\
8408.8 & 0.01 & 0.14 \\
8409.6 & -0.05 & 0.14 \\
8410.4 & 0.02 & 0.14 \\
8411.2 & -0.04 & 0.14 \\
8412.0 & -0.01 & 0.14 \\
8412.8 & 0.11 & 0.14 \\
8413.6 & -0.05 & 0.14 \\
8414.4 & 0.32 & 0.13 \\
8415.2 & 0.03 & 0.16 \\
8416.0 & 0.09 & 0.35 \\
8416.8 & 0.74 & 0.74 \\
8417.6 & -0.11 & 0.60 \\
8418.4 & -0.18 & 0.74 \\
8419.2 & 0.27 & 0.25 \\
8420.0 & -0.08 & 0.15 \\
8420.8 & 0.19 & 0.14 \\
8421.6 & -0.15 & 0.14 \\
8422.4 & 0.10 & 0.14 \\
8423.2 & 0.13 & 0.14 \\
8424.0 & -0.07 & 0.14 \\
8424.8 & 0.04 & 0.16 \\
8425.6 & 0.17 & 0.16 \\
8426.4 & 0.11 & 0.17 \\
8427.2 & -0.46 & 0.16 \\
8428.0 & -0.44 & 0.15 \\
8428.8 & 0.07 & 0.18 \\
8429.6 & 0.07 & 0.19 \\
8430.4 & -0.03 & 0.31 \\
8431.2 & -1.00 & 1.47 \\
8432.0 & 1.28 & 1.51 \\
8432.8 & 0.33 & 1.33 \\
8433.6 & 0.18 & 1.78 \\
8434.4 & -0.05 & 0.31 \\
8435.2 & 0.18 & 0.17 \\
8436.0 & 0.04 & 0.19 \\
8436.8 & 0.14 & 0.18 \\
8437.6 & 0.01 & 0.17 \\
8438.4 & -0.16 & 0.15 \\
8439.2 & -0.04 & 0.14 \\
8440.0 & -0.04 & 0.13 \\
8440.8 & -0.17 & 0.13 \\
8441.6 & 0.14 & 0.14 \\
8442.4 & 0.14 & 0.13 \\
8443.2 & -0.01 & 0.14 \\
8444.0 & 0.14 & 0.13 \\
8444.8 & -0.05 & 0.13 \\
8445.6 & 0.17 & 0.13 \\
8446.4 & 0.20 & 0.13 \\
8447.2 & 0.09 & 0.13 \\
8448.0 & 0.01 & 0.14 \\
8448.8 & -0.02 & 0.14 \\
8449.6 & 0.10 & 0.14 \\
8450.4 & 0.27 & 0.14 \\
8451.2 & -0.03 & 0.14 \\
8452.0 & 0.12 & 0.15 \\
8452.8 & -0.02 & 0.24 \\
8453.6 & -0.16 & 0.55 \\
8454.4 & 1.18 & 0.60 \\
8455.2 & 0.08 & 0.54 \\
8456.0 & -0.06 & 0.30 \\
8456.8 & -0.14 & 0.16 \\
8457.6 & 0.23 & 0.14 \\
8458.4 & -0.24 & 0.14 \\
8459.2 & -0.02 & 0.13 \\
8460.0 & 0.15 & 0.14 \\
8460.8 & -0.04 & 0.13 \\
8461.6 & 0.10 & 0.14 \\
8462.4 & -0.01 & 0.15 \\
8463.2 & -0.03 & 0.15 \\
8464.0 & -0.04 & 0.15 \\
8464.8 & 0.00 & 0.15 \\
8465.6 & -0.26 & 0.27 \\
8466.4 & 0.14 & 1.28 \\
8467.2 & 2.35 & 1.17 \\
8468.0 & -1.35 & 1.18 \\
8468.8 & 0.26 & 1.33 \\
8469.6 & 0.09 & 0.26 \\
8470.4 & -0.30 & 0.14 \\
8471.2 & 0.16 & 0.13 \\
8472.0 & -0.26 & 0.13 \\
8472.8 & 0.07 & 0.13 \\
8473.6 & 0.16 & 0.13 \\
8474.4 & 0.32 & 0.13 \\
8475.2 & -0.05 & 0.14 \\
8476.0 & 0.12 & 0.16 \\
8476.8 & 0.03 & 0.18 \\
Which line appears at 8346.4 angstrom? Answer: Hgamma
